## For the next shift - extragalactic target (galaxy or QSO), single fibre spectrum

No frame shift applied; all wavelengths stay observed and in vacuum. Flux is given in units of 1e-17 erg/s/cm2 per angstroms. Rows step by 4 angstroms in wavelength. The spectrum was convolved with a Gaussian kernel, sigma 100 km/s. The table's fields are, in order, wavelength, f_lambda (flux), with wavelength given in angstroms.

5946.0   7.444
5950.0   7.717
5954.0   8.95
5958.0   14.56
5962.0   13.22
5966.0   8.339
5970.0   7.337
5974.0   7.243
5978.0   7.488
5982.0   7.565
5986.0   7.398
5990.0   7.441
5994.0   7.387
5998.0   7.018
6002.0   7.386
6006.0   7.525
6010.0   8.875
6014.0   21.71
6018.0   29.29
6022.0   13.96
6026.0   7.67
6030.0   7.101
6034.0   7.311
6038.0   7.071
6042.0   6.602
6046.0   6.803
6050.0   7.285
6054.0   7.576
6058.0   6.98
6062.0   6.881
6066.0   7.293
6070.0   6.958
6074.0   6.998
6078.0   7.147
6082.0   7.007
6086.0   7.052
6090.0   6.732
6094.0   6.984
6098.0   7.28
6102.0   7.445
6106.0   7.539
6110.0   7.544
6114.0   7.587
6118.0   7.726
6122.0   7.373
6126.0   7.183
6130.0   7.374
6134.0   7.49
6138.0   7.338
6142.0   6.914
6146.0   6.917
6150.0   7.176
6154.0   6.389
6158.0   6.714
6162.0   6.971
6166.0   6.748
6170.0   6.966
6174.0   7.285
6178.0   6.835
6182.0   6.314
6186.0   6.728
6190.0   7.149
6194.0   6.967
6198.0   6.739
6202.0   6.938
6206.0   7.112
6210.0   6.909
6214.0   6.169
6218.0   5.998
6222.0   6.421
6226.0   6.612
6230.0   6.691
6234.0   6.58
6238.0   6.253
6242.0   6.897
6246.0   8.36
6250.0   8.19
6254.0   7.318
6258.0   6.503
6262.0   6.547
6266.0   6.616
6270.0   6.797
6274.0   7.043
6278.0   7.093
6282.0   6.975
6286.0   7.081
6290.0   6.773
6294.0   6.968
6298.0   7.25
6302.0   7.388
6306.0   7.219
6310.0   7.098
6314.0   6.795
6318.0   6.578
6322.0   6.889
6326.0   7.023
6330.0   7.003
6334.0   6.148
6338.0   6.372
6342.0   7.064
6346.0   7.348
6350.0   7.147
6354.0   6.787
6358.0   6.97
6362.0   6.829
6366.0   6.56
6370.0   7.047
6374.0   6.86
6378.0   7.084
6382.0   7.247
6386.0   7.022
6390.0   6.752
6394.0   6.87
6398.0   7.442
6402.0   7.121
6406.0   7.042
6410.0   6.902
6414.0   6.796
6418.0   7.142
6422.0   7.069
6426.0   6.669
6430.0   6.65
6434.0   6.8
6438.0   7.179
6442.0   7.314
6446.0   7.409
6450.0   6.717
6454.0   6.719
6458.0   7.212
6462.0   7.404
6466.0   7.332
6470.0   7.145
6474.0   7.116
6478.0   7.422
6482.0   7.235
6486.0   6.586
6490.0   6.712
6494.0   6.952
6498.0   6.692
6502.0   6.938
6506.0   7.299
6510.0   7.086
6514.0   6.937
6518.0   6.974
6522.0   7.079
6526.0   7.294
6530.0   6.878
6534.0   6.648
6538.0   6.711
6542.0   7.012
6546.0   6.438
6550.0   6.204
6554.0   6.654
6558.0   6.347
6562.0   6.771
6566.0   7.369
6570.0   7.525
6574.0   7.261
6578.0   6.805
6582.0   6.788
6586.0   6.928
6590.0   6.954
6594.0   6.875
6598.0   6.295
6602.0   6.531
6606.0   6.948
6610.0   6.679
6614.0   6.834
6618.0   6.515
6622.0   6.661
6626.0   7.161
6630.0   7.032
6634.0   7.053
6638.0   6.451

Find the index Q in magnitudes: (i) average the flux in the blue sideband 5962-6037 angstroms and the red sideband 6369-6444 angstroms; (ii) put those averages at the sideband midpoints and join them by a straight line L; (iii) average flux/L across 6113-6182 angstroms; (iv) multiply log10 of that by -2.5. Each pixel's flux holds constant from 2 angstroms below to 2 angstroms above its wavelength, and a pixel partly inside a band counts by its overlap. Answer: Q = 0.24 mag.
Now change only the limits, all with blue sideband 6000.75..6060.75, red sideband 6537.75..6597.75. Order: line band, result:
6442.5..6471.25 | 0.06 mag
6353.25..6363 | 0.18 mag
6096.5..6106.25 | 0.30 mag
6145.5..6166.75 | 0.35 mag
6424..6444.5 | 0.11 mag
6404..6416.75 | 0.13 mag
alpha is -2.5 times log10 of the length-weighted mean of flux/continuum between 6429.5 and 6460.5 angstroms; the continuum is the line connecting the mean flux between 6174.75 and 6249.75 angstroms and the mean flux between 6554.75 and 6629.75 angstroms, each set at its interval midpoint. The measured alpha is -0.030 mag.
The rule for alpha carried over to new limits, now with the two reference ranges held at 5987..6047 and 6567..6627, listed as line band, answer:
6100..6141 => 0.28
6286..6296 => 0.24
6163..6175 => 0.32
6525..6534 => 0.04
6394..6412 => 0.13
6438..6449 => 0.07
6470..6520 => 0.07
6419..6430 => 0.15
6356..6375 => 0.19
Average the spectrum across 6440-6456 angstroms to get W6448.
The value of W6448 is 7.04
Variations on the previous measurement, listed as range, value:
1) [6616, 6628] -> 6.78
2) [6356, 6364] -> 6.9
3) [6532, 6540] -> 6.68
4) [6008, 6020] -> 20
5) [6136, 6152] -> 7.09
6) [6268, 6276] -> 6.92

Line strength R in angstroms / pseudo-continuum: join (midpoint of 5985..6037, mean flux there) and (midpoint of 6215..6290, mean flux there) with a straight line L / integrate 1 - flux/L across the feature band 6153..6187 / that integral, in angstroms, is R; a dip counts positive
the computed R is 5.9 angstroms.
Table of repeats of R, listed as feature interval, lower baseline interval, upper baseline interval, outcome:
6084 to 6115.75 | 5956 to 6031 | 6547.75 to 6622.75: 8.3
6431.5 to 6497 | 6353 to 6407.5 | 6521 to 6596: -1.4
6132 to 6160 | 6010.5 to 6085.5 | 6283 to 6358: 5.1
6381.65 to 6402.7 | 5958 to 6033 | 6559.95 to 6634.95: 2.6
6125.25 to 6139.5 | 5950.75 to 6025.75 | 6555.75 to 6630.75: 3.4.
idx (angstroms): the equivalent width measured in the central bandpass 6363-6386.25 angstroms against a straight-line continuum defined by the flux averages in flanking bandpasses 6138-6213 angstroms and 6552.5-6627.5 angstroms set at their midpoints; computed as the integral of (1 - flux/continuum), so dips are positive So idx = -0.3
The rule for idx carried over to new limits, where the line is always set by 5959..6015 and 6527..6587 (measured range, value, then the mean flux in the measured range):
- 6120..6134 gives 1.72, 7.34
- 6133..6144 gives 1.45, 7.23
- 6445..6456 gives 0.46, 6.91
